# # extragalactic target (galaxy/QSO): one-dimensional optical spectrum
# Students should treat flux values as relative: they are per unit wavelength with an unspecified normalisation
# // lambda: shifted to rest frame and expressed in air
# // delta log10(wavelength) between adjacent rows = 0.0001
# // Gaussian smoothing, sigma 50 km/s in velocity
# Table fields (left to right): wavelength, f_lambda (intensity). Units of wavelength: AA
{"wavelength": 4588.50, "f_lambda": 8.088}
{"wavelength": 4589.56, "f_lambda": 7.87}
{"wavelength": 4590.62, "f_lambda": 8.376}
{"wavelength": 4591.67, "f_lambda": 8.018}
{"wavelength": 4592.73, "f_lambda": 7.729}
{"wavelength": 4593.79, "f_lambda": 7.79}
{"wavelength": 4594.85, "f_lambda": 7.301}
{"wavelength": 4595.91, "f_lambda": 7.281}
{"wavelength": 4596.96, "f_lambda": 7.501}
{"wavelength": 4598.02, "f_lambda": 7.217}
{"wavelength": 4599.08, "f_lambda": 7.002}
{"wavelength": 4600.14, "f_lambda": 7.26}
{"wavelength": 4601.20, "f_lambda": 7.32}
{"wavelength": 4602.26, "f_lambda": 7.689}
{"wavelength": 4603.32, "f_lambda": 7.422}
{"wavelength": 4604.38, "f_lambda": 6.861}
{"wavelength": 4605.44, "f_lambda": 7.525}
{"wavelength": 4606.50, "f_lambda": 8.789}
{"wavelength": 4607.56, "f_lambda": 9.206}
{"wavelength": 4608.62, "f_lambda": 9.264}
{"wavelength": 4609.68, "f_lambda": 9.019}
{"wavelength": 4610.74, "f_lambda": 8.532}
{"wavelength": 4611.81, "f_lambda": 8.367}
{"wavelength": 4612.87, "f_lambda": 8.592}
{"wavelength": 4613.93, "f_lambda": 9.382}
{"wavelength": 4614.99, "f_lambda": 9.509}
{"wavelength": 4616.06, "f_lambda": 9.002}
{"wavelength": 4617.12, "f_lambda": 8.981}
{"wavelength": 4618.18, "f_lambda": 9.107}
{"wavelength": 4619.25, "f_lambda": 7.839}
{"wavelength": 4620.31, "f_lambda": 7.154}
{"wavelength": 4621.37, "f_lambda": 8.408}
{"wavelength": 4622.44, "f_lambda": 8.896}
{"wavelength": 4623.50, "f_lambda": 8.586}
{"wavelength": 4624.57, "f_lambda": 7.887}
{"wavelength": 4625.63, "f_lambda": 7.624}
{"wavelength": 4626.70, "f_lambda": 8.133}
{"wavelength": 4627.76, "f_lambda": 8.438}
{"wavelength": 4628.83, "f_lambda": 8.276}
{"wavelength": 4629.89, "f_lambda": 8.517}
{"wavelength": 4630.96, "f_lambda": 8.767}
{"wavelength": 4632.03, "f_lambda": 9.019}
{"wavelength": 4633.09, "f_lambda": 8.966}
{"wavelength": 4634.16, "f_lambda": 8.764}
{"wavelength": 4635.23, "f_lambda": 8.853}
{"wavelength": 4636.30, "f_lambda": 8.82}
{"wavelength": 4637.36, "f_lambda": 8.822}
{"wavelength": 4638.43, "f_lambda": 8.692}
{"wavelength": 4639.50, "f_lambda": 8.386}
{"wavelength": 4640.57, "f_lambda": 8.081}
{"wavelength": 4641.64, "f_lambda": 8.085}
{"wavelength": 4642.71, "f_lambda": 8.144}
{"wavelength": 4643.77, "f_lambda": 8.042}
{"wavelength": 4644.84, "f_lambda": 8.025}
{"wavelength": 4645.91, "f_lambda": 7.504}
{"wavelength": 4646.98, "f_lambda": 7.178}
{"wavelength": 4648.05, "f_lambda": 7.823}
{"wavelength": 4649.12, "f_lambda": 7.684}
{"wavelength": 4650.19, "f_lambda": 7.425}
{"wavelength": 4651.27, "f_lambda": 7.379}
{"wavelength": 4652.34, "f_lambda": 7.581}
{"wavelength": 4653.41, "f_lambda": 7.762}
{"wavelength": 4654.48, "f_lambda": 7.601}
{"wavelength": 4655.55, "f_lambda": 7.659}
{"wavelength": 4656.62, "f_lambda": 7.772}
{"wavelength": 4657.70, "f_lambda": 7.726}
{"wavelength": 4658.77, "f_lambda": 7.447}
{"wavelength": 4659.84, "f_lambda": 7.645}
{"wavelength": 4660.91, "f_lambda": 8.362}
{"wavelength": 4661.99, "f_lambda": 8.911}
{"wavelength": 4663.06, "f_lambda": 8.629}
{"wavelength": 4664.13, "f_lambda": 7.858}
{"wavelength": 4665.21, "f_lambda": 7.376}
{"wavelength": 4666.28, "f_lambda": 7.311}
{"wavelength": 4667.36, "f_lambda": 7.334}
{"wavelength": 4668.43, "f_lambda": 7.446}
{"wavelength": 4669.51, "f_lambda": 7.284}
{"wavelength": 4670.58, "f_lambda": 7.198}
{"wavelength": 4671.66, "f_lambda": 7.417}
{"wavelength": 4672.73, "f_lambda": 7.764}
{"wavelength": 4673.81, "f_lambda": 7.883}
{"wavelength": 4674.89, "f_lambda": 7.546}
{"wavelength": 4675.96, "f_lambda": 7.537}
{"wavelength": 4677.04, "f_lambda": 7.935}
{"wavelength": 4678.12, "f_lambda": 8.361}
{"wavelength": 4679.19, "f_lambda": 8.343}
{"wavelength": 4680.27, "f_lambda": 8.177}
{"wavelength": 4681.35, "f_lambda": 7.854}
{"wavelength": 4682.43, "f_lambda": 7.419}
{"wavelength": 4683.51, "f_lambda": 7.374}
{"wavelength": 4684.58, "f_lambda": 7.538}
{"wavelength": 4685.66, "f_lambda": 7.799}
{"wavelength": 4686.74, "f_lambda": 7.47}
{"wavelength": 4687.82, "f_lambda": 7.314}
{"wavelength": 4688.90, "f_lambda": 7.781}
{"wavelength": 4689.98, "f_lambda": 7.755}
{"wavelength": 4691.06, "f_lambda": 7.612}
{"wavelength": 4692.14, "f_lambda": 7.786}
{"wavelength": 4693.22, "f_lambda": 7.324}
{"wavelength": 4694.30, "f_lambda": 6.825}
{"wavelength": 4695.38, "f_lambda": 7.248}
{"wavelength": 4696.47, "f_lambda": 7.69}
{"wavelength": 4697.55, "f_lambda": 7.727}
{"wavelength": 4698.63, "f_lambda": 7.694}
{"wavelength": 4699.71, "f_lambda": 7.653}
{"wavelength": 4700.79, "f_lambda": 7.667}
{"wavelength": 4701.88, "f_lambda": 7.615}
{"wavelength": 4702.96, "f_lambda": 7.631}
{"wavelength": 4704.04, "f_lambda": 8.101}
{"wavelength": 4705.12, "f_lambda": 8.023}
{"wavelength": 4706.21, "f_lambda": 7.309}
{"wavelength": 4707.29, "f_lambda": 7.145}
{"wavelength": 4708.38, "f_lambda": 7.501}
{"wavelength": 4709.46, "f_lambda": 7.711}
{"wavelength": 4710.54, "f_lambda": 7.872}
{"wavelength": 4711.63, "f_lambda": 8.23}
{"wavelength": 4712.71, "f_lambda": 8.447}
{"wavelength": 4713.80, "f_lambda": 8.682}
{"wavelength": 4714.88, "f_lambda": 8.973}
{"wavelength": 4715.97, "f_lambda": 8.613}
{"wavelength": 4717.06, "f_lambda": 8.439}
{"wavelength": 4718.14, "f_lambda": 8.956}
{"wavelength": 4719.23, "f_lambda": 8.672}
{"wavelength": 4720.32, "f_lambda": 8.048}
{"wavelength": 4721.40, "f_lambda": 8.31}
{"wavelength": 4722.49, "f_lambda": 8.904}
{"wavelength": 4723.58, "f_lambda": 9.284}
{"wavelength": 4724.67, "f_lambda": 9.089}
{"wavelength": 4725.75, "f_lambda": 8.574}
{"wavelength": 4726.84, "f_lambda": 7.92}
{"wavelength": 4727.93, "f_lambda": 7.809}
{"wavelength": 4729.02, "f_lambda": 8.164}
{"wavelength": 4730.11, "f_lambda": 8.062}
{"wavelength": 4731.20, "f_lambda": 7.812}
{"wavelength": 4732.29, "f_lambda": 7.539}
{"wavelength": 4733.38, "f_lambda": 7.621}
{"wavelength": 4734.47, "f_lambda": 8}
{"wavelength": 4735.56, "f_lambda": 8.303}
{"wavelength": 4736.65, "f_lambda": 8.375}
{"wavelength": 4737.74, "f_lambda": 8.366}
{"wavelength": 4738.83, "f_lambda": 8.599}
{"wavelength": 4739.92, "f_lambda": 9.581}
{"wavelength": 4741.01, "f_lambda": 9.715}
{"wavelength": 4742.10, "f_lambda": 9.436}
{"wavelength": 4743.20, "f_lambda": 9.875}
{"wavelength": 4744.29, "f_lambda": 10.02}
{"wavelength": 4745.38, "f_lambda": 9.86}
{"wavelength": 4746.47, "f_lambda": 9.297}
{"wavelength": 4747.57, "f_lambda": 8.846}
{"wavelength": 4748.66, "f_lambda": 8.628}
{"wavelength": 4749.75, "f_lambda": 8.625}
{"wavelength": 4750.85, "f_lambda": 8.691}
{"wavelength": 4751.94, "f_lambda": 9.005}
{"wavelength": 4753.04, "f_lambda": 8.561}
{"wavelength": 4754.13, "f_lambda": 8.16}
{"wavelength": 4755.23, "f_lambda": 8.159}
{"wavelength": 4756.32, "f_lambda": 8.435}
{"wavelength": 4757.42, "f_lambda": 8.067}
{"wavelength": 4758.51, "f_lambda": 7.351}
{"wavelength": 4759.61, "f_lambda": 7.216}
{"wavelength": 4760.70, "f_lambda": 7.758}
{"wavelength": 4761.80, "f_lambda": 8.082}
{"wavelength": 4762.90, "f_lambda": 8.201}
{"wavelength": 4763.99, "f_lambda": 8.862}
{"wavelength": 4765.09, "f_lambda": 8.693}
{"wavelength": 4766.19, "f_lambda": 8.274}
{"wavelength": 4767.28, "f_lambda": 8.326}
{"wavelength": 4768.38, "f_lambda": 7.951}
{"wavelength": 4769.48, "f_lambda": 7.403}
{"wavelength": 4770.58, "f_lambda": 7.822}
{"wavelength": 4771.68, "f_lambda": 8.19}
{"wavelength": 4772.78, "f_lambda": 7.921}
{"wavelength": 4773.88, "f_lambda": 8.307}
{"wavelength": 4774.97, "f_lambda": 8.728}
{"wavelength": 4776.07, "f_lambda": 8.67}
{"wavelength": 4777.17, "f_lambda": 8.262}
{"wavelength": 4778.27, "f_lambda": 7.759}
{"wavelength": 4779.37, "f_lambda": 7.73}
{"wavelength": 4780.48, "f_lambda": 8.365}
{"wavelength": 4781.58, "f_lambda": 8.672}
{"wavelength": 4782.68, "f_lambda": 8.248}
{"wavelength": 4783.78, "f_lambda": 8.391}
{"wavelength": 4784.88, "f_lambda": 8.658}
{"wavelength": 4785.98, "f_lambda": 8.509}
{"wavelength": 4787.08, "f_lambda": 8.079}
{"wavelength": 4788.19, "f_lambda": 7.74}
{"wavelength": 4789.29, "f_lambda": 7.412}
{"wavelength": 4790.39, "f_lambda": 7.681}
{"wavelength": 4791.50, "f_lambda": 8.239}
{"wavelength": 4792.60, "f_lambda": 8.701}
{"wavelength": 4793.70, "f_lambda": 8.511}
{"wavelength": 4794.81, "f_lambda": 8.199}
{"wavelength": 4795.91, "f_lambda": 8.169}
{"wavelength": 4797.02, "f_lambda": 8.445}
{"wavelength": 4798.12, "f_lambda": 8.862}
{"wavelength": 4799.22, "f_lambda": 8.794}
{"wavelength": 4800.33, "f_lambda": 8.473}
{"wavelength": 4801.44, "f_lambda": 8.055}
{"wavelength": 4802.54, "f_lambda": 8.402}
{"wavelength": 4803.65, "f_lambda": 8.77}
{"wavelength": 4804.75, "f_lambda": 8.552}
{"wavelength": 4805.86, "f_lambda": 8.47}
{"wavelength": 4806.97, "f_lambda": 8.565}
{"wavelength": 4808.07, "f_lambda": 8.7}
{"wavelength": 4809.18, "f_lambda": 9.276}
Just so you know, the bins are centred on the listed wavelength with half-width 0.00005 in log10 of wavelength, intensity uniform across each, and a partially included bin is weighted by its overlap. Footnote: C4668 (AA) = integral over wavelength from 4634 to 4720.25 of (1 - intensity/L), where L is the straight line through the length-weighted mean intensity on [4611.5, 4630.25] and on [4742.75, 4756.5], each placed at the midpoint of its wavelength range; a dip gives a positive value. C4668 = 8.2 AA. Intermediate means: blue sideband 8.49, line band 7.86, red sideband 8.94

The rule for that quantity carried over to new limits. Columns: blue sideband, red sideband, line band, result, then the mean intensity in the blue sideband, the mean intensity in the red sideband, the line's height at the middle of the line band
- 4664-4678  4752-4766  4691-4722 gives -0.5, 7.54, 8.16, 7.79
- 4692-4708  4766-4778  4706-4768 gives -4.6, 7.55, 8.16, 7.87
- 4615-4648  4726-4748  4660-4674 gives 1.2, 8.38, 8.66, 8.47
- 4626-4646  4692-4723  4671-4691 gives 1.0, 8.45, 7.96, 8.14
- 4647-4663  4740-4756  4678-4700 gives 1.6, 7.78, 9.07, 8.25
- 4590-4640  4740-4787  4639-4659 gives 1.4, 8.27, 8.48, 8.32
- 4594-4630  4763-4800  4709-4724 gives -0.5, 8.17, 8.26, 8.23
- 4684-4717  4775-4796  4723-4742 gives -1.2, 7.77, 8.22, 7.94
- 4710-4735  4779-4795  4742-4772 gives -0.7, 8.35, 8.21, 8.27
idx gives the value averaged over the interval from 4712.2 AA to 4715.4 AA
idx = 8.7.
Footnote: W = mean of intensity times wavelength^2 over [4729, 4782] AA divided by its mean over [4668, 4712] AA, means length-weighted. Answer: 1.13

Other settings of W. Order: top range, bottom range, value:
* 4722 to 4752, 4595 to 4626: 1.12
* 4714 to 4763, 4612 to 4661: 1.08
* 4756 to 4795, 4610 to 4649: 1.03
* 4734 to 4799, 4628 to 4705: 1.12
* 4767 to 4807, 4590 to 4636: 1.08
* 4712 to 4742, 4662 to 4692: 1.13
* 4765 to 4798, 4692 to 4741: 1.04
